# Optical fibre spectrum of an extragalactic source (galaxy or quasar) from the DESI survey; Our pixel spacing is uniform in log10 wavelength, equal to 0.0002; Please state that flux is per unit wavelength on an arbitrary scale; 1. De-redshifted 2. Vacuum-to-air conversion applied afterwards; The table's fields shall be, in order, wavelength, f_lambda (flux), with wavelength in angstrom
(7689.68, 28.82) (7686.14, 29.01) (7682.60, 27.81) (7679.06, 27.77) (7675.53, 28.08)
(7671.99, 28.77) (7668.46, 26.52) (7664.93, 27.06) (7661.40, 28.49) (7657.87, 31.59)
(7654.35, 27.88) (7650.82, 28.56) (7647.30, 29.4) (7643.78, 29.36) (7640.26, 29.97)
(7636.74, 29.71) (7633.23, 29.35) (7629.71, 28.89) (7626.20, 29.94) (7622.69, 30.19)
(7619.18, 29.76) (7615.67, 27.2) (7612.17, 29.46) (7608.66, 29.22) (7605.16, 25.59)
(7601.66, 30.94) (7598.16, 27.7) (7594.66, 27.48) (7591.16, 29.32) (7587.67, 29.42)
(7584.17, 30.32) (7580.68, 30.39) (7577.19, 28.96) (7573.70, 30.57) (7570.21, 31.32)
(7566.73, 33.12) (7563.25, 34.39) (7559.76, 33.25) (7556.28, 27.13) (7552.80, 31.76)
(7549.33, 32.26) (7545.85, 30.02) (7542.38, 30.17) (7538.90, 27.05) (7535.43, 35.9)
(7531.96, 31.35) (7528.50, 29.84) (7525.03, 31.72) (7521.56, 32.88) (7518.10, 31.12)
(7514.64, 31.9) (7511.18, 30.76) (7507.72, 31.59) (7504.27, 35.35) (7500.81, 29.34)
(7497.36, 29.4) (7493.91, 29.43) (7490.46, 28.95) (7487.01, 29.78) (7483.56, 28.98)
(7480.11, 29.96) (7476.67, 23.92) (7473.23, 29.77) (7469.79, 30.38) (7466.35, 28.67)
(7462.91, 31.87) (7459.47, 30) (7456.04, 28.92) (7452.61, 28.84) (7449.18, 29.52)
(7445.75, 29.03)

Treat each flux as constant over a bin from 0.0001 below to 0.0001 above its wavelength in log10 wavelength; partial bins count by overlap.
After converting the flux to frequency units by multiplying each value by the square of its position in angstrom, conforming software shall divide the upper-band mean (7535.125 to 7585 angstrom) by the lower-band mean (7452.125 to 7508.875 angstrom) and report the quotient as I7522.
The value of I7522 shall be 1.06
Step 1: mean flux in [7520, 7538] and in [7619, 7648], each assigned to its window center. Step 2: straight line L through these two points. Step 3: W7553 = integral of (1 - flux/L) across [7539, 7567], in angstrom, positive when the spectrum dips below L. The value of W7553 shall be 0.3 angstrom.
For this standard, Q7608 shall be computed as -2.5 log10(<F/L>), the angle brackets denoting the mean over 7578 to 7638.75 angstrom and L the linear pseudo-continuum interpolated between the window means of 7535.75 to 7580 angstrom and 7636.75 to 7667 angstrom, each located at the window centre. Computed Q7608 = 0.03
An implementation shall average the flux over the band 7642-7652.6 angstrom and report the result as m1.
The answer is 29.1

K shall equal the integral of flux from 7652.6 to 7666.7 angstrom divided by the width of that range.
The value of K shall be 28.8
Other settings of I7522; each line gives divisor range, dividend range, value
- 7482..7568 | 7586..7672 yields 0.95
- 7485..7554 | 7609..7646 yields 0.97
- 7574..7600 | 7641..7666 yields 1.01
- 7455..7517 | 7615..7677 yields 1.01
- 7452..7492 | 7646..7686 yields 1.02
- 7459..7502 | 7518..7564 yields 1.09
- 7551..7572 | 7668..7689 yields 0.91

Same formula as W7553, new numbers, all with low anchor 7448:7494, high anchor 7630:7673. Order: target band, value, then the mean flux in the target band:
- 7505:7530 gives -2.1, 31.6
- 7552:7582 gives -2.2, 31.2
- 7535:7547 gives -0.5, 30.3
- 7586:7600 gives 0.2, 28.5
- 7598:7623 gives 0.2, 28.7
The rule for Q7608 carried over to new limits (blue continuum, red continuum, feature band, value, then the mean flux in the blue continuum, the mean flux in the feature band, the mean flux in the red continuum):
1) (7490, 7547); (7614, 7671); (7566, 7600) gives 0.01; 31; 29.8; 29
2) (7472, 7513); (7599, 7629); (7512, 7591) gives -0.06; 29.8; 31.1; 29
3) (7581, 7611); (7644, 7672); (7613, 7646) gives -0.03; 28.8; 29.4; 28.6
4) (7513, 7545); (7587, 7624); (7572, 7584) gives -0.01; 31.3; 30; 28.7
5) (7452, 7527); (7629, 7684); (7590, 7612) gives 0.03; 30.2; 28.4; 28.7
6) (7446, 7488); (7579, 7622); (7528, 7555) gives -0.07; 29.2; 31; 28.9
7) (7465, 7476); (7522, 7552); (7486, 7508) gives -0.02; 29.1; 30.5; 31.1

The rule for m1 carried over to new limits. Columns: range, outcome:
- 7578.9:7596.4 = 29.4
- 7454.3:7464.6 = 30.3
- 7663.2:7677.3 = 27.6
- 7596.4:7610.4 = 28.4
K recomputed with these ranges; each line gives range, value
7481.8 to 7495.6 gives 29.3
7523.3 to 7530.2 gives 30.8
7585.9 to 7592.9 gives 29.4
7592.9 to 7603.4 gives 28.7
